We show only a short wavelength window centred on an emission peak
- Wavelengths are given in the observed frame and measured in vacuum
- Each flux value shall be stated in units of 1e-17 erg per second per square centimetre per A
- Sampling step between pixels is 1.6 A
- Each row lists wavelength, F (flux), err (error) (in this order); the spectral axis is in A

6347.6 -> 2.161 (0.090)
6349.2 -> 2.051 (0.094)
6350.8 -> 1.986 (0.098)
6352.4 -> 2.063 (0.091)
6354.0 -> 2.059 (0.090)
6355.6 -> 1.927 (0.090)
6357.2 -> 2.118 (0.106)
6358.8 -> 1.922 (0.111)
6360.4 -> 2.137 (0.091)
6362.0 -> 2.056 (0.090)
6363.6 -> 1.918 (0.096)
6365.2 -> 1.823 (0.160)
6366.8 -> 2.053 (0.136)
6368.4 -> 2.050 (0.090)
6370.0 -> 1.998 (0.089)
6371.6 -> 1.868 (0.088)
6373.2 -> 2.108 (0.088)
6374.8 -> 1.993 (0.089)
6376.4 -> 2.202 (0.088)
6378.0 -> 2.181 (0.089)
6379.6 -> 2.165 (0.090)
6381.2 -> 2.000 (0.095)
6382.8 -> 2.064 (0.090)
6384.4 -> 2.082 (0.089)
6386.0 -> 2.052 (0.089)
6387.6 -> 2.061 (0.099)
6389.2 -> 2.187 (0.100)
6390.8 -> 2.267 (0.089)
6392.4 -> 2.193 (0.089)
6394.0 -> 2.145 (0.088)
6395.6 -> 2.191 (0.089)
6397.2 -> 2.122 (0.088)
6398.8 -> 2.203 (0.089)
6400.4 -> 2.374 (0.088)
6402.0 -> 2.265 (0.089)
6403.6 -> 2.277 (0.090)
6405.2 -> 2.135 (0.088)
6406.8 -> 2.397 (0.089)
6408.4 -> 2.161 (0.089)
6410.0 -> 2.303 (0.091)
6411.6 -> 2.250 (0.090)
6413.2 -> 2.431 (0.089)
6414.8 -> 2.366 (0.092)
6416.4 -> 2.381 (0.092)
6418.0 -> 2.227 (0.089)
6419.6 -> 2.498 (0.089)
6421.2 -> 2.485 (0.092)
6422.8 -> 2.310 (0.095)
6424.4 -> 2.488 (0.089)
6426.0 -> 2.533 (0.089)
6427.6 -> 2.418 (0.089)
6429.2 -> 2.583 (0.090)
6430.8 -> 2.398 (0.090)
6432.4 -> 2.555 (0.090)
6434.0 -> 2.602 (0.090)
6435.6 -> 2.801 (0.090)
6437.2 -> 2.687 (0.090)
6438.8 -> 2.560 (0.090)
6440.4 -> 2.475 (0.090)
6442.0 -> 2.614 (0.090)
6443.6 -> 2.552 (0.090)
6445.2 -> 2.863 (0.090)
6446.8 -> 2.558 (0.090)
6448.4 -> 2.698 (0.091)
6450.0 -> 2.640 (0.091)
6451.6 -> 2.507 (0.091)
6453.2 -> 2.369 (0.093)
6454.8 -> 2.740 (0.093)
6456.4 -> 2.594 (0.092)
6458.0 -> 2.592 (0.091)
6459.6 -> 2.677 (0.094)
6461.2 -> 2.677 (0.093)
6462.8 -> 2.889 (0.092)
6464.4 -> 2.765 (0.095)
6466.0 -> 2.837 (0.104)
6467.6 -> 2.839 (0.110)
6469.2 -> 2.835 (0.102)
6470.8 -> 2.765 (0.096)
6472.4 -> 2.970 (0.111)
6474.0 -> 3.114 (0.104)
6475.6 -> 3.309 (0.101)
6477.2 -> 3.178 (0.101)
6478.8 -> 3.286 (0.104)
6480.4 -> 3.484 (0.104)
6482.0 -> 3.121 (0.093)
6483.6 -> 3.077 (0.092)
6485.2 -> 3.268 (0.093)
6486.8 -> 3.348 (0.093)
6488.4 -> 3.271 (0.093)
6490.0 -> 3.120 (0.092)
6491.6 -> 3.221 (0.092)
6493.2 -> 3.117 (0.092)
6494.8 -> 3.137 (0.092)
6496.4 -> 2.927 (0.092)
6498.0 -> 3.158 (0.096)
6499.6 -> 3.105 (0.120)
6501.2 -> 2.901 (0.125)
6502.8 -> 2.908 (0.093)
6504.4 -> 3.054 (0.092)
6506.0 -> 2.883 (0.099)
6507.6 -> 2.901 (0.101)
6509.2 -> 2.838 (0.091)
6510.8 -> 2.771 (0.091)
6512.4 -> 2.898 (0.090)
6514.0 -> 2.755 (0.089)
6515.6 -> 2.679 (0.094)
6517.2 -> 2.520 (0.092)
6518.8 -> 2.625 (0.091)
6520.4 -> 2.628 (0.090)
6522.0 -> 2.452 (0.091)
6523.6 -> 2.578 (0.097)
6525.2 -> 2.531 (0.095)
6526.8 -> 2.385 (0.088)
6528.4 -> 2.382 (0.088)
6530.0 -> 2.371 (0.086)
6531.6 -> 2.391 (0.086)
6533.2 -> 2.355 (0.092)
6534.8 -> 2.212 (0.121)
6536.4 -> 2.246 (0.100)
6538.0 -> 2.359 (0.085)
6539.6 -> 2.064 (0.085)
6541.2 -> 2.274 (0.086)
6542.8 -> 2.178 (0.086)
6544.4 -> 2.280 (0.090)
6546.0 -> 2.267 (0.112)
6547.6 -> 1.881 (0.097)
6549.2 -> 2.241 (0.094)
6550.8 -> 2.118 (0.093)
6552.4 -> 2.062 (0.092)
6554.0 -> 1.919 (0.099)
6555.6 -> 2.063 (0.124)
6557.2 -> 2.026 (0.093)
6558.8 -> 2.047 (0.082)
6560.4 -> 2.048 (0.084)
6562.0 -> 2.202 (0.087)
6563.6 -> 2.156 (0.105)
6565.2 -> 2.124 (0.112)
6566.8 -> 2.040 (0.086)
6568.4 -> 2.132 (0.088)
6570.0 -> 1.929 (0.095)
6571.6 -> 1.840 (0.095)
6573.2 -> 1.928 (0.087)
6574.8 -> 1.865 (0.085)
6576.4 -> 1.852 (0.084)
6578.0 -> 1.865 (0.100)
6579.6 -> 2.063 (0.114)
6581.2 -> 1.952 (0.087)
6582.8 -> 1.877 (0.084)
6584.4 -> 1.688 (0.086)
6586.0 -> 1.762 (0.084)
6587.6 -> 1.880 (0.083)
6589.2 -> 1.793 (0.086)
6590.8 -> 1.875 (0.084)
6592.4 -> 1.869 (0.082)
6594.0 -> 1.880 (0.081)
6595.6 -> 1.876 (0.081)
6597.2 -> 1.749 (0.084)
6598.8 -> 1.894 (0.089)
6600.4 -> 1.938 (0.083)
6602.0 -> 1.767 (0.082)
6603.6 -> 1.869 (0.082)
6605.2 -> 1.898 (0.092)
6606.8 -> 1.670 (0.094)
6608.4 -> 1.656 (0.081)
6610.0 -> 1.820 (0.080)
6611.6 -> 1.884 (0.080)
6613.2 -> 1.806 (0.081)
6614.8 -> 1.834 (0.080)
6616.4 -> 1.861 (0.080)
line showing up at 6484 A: C III] 1909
